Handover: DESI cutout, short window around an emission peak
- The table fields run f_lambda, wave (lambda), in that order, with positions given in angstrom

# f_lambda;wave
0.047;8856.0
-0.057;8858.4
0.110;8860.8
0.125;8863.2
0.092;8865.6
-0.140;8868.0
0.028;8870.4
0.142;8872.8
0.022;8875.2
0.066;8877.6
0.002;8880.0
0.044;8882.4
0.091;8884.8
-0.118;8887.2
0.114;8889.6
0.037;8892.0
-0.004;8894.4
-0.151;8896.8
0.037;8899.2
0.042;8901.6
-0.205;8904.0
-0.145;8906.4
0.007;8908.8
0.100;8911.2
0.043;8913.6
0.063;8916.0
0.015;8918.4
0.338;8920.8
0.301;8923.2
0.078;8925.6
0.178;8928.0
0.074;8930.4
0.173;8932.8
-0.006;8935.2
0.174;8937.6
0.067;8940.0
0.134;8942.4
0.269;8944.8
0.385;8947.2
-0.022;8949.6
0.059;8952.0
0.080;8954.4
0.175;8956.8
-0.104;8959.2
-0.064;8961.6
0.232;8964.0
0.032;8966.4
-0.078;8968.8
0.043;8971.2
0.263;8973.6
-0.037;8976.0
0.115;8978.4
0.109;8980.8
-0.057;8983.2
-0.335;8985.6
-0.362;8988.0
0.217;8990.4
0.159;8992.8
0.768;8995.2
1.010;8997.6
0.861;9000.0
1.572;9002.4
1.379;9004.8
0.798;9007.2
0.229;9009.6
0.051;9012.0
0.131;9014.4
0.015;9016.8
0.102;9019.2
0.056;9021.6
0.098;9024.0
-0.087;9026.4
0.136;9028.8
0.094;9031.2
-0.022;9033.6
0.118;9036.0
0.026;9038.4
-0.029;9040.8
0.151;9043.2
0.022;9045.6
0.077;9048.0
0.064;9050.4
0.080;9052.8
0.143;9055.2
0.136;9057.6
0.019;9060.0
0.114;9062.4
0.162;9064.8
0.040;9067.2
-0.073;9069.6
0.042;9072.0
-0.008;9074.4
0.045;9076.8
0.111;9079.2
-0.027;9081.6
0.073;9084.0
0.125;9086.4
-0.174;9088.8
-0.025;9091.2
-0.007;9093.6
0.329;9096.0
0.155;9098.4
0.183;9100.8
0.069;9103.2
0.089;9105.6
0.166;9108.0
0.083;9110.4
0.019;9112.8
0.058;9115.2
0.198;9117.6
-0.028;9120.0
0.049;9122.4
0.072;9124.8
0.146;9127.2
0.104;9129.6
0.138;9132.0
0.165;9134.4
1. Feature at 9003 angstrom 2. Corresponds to [O II] 3727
